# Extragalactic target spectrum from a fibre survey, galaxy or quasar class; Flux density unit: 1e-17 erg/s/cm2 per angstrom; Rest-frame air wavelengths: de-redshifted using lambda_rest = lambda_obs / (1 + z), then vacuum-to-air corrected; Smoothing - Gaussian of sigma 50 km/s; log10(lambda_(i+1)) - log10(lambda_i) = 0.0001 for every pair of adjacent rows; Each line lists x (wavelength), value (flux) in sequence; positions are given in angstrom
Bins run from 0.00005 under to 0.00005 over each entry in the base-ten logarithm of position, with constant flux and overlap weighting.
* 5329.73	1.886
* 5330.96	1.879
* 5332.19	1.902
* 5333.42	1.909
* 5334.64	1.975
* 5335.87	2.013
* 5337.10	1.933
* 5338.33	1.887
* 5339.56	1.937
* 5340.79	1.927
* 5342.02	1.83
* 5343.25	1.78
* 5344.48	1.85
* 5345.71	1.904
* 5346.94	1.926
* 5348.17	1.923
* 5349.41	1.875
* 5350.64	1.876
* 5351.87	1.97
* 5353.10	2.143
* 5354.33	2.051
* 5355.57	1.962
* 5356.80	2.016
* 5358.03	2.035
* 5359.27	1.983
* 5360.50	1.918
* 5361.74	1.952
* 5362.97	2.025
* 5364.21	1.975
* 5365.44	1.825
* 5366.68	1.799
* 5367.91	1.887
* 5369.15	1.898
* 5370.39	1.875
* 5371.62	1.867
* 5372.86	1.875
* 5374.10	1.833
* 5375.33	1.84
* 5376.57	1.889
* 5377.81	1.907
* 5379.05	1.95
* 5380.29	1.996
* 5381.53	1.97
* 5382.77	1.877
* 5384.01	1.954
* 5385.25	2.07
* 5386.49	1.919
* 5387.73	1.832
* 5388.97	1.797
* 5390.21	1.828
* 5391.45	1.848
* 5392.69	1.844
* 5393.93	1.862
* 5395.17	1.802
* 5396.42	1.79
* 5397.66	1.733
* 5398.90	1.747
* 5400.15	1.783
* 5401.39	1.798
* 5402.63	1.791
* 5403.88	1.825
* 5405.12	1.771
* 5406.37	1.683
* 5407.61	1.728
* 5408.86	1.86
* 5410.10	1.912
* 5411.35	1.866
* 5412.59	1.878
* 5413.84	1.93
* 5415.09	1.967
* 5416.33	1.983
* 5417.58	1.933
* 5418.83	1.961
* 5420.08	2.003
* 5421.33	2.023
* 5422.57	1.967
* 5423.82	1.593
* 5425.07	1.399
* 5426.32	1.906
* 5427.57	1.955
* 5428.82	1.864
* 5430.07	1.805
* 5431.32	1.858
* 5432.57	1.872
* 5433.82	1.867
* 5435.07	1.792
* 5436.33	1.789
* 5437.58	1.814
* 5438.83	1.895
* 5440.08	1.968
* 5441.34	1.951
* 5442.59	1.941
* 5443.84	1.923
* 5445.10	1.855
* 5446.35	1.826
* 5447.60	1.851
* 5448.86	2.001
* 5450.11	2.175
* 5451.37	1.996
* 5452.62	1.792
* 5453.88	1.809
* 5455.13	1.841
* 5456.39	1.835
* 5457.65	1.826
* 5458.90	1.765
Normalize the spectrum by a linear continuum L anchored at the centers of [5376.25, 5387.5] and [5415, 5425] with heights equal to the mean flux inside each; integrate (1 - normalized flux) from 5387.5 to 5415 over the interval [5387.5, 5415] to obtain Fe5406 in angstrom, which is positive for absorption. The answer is 1.5 angstrom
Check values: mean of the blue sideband 1.94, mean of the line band 1.82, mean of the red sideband 1.9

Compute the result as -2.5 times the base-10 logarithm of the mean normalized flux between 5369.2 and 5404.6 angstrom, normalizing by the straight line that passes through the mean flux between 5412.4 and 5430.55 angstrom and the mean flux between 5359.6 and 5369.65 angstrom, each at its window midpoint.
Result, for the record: 0.02 mag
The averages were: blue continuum 1.91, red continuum 1.88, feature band 1.86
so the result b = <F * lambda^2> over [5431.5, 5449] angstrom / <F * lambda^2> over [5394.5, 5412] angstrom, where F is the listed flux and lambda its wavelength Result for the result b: 1.06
